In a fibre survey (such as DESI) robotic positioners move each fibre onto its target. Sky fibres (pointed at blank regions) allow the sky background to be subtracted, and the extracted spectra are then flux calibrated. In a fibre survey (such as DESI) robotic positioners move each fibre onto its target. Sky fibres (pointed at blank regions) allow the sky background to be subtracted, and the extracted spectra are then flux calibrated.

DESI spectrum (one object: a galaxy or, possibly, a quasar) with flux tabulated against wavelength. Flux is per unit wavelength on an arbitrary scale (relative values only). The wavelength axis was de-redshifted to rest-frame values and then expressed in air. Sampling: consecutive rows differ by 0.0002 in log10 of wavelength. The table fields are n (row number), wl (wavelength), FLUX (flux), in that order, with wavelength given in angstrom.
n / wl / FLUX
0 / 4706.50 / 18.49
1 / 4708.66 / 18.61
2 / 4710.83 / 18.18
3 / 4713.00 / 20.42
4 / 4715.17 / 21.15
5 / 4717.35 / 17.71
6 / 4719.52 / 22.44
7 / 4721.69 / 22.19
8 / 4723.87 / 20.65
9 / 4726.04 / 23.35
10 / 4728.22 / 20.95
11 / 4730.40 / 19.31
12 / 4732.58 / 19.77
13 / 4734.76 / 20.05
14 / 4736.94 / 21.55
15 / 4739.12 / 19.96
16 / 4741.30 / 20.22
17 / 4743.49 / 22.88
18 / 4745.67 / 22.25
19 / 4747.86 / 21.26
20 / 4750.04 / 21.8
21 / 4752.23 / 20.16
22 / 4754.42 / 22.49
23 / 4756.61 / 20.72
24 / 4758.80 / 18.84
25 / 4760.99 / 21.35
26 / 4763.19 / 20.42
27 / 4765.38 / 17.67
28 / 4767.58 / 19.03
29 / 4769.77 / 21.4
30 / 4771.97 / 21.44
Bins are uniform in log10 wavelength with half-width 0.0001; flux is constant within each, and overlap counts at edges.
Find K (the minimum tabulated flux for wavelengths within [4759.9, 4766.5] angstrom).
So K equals 17.67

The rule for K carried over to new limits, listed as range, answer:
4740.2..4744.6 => 20.22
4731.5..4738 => 19.77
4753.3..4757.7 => 20.72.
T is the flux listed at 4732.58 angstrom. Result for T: 19.77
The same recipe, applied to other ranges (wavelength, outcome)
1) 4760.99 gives 21.35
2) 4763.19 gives 20.42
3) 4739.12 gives 19.96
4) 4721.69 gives 22.19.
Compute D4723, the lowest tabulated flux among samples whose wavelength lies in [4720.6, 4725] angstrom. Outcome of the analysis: 20.65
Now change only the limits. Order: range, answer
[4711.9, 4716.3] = 20.42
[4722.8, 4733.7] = 19.31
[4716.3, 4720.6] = 17.71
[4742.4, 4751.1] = 21.26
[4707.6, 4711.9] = 18.18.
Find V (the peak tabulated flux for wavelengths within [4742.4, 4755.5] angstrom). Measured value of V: 22.88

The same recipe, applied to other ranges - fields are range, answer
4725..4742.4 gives 23.35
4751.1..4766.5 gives 22.49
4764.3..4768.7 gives 19.03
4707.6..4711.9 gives 18.61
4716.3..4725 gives 22.44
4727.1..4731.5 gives 20.95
